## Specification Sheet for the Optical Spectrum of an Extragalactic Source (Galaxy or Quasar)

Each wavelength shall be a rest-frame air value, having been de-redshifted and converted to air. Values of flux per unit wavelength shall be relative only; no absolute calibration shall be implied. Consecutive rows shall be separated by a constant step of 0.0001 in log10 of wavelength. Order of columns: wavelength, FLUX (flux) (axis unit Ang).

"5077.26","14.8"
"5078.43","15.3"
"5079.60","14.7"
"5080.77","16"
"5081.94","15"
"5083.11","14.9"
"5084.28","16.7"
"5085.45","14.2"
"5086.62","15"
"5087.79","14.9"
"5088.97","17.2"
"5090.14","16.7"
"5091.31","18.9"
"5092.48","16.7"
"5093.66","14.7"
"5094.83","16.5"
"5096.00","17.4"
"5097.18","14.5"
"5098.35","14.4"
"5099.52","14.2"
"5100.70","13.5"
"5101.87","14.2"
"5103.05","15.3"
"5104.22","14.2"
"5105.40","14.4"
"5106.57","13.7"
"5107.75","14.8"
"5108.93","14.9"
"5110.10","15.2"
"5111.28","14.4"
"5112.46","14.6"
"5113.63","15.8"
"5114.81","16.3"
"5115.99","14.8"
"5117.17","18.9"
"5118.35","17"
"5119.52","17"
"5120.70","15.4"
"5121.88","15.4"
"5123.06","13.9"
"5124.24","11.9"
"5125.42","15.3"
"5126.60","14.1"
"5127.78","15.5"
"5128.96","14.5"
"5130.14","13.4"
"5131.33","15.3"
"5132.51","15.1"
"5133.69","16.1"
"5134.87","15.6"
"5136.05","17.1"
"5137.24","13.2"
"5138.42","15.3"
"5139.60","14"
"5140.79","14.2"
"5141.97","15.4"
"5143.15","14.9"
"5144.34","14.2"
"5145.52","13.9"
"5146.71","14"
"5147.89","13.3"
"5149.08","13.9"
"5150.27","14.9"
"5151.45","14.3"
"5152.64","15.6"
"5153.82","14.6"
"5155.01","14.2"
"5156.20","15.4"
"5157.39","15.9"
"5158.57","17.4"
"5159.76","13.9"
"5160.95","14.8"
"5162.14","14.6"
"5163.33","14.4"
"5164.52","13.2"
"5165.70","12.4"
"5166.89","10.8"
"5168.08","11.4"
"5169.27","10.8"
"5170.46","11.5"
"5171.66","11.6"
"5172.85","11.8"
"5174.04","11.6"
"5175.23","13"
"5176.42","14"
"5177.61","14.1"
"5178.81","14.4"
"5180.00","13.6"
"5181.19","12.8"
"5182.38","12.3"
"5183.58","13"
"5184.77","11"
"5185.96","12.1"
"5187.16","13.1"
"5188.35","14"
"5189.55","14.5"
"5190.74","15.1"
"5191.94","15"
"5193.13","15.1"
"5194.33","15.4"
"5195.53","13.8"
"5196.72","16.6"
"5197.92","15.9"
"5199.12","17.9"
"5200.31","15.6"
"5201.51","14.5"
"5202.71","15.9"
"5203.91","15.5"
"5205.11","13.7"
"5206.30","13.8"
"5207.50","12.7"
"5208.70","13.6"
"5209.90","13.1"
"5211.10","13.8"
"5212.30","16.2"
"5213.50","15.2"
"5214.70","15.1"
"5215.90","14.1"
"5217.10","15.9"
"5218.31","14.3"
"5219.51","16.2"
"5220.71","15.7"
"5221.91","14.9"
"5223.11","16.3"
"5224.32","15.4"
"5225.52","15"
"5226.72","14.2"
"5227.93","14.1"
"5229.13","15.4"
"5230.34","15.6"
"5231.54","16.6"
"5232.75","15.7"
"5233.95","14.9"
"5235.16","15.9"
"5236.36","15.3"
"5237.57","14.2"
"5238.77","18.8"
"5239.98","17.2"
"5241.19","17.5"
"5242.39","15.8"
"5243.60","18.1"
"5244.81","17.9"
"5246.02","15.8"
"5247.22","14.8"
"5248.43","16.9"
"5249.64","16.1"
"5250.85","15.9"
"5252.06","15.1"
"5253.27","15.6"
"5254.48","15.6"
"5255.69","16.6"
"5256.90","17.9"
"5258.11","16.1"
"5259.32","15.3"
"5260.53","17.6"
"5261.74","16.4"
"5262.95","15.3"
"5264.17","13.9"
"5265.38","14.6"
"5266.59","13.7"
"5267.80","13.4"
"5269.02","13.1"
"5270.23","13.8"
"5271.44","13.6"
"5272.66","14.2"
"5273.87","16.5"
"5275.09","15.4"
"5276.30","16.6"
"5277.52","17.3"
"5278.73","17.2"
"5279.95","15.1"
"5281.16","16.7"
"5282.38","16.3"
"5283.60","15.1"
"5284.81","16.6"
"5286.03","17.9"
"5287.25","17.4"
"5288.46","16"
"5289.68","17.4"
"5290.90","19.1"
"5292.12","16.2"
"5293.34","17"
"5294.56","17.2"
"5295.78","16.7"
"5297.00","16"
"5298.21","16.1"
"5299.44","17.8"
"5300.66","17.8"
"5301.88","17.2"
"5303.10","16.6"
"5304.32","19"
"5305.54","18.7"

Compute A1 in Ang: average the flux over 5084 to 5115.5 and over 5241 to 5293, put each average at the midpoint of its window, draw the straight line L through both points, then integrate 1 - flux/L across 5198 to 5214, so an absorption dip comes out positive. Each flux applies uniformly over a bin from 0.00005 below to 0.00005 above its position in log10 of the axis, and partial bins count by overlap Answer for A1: 1.0 Ang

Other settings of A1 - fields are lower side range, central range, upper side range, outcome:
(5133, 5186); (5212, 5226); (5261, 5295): -0.50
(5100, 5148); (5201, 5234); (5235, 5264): 2.13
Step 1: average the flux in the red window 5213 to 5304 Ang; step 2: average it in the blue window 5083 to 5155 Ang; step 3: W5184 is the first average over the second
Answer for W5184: 1.1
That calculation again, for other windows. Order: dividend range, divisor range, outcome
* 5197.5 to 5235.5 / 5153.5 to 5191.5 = 1.13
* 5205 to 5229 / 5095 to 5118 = 0.98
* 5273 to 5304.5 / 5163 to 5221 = 1.21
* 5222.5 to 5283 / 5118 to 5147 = 1.06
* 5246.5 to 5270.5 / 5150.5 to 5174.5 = 1.14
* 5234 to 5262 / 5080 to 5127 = 1.07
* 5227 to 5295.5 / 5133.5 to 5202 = 1.14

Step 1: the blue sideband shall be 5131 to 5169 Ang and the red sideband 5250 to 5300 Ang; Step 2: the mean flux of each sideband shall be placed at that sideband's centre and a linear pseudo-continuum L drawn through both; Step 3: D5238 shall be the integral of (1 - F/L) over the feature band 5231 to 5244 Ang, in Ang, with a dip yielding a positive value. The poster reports -0.7 Ang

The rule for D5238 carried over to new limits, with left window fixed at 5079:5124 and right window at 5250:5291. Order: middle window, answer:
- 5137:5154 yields 1.2 Ang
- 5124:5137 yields 0.4 Ang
